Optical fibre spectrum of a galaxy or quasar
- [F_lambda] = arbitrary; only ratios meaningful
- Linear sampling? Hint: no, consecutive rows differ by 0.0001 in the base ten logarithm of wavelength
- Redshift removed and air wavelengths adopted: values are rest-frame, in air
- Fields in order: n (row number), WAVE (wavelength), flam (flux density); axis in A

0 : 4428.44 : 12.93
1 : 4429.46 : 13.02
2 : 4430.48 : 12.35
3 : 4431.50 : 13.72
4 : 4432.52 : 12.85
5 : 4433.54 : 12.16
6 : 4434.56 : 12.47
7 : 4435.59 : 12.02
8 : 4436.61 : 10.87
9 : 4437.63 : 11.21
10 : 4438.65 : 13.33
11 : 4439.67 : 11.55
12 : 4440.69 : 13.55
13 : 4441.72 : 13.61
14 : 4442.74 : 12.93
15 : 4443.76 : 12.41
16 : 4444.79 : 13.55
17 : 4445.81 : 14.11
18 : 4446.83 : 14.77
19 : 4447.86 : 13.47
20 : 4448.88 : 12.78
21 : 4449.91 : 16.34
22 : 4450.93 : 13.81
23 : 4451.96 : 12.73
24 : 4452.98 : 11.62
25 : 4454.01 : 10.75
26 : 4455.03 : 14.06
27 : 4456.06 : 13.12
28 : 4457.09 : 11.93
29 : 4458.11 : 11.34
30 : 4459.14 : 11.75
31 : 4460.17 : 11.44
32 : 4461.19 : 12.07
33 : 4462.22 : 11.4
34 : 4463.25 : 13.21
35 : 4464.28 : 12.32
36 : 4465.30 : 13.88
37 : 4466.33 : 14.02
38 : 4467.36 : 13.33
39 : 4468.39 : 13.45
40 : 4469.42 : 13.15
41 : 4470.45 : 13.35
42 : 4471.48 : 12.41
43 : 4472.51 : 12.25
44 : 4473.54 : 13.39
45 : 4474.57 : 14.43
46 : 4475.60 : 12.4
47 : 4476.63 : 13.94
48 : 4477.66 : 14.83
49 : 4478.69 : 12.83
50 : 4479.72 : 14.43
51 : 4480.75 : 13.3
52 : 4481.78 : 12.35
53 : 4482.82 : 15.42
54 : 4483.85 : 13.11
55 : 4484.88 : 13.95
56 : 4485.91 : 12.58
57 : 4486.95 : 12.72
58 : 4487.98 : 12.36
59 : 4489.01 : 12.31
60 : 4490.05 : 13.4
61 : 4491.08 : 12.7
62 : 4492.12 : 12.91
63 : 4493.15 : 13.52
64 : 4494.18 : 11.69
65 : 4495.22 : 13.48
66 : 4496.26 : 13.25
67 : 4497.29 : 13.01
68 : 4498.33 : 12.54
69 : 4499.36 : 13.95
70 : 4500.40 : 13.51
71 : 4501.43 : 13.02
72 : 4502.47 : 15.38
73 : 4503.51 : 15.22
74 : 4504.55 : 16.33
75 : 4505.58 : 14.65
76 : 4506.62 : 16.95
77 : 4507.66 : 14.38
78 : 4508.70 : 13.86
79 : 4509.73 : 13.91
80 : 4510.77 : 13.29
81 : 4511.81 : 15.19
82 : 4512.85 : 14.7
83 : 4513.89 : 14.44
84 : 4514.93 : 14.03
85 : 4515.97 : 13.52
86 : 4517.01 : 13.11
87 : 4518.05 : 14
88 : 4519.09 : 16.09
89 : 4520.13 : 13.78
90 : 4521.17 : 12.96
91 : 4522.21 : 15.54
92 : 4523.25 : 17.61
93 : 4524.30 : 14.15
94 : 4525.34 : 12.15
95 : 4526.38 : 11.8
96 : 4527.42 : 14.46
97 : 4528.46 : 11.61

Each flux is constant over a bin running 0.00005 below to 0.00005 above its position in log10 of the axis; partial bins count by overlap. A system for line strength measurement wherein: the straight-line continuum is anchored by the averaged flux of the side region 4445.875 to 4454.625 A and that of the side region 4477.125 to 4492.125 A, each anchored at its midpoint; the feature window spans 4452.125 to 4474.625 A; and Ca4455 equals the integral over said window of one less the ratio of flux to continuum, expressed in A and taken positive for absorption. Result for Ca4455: 1.16 A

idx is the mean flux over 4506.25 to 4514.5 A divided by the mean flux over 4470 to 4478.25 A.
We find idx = 1.1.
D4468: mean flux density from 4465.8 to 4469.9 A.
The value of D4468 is 13.5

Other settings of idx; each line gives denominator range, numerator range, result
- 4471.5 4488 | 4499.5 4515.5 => 1.09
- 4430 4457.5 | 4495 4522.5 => 1.10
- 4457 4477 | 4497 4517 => 1.12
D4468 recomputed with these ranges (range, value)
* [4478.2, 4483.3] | 13.6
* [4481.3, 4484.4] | 13.6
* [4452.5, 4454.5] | 11.2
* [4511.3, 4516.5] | 14.4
